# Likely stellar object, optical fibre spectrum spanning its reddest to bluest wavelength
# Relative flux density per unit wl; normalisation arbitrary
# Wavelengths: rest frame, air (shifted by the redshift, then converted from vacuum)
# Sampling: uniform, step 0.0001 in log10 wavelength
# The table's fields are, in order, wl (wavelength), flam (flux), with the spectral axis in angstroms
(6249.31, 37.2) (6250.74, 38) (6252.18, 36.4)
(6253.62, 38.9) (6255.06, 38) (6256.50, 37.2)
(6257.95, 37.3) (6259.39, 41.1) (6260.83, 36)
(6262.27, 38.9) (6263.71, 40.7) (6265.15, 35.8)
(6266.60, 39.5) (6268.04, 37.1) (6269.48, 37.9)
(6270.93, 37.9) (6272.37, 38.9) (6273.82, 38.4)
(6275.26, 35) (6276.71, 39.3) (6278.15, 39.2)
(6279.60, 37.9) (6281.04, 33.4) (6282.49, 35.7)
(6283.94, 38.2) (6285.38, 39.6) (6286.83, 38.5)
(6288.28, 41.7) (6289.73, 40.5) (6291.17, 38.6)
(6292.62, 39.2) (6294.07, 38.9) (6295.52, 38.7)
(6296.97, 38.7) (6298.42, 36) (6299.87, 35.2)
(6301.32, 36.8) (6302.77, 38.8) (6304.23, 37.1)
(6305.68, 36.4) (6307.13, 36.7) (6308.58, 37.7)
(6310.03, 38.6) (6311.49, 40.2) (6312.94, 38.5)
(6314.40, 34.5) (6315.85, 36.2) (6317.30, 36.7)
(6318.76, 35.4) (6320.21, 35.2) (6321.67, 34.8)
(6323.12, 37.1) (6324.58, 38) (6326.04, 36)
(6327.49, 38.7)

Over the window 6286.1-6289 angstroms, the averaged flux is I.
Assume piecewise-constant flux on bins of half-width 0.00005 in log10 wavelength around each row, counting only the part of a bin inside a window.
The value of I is 40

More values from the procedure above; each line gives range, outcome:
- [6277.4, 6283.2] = 36.6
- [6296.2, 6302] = 36.7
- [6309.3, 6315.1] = 37.9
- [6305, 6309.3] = 37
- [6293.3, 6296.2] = 38.8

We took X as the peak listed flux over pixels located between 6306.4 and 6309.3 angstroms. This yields 37.7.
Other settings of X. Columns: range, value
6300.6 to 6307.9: 38.8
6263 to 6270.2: 40.7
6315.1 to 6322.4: 36.7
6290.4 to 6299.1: 39.2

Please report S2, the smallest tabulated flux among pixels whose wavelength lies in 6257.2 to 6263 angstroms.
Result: 36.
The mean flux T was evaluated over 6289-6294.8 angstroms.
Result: 39.3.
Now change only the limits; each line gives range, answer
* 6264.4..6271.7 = 37.7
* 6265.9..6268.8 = 38.4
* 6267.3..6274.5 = 38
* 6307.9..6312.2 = 38.8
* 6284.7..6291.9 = 39.8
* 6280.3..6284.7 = 35.9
